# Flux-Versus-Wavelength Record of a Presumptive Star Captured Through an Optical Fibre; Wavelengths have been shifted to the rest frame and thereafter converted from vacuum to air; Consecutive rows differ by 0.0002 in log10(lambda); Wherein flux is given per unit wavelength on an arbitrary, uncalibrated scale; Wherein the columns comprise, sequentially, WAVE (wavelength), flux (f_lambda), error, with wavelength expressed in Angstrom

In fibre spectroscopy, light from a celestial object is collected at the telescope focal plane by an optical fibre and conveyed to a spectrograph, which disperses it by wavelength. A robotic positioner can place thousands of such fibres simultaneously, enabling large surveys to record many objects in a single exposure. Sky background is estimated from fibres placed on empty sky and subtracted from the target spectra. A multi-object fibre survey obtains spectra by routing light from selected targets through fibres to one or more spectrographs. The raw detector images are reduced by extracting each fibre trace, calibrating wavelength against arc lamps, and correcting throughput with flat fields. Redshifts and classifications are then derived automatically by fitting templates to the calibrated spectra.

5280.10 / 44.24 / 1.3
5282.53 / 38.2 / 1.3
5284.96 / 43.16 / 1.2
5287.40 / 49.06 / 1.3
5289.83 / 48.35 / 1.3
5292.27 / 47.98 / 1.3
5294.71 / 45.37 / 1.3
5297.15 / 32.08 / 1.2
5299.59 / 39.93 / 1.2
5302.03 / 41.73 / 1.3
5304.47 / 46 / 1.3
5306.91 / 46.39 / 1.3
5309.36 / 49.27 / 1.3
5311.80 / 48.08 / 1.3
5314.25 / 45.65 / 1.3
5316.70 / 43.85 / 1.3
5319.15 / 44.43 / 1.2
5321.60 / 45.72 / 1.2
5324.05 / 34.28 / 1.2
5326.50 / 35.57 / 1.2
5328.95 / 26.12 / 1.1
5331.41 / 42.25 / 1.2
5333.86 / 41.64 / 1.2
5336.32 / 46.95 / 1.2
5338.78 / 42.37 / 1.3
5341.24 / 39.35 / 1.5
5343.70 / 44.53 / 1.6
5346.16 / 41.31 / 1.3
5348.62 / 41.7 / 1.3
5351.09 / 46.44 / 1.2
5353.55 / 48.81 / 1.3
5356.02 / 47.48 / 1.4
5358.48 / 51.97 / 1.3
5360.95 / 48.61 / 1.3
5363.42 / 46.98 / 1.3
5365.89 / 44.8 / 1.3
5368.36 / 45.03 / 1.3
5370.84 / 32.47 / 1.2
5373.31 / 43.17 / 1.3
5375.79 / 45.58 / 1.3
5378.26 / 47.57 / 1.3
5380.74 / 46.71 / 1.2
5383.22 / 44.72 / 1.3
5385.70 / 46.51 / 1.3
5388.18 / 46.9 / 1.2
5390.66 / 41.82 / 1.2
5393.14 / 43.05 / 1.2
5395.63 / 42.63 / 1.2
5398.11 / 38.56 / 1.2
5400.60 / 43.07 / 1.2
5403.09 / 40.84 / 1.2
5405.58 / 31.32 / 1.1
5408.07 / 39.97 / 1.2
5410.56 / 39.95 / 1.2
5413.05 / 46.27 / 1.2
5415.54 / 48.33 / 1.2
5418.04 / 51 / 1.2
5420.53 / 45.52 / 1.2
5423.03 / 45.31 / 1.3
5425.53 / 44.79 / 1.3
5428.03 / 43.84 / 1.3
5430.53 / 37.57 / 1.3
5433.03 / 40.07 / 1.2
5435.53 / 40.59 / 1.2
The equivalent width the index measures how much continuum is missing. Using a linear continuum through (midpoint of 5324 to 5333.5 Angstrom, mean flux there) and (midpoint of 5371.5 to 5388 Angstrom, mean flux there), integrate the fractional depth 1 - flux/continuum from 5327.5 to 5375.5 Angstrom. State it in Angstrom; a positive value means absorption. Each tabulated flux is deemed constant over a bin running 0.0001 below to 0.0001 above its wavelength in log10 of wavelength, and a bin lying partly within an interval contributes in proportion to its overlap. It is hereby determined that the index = -4.3 Angstrom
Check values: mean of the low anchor 35.3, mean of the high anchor 45.3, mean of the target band 43.3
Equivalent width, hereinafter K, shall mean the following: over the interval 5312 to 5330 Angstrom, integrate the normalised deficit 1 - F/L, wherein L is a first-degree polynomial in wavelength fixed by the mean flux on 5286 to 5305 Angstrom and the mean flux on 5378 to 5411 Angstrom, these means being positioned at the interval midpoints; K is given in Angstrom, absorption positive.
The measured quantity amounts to 1.40 Angstrom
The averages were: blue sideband 43.7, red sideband 42.3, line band 40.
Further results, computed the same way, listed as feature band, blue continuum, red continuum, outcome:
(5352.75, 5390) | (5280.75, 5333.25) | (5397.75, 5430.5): -2.6 Angstrom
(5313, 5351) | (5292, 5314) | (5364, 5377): 1.8 Angstrom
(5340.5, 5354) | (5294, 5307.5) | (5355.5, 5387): 0.2 Angstrom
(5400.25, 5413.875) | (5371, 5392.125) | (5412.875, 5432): 1.6 Angstrom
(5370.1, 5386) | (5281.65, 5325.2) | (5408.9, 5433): 0.1 Angstrom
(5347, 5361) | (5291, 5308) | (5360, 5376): -1.2 Angstrom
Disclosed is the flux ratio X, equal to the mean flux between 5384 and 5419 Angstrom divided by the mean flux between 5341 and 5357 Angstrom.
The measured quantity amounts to 0.96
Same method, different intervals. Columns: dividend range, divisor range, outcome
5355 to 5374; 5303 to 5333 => 1.07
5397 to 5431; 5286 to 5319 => 0.95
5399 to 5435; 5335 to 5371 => 0.95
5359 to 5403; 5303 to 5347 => 1.04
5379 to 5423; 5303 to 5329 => 1.01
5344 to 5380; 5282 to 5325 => 1.03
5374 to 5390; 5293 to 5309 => 1.08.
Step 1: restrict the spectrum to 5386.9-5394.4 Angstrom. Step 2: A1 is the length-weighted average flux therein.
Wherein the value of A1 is 43.9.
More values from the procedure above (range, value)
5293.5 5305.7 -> 41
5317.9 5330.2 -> 37.2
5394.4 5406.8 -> 39.3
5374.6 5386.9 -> 46.2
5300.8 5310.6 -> 45.9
